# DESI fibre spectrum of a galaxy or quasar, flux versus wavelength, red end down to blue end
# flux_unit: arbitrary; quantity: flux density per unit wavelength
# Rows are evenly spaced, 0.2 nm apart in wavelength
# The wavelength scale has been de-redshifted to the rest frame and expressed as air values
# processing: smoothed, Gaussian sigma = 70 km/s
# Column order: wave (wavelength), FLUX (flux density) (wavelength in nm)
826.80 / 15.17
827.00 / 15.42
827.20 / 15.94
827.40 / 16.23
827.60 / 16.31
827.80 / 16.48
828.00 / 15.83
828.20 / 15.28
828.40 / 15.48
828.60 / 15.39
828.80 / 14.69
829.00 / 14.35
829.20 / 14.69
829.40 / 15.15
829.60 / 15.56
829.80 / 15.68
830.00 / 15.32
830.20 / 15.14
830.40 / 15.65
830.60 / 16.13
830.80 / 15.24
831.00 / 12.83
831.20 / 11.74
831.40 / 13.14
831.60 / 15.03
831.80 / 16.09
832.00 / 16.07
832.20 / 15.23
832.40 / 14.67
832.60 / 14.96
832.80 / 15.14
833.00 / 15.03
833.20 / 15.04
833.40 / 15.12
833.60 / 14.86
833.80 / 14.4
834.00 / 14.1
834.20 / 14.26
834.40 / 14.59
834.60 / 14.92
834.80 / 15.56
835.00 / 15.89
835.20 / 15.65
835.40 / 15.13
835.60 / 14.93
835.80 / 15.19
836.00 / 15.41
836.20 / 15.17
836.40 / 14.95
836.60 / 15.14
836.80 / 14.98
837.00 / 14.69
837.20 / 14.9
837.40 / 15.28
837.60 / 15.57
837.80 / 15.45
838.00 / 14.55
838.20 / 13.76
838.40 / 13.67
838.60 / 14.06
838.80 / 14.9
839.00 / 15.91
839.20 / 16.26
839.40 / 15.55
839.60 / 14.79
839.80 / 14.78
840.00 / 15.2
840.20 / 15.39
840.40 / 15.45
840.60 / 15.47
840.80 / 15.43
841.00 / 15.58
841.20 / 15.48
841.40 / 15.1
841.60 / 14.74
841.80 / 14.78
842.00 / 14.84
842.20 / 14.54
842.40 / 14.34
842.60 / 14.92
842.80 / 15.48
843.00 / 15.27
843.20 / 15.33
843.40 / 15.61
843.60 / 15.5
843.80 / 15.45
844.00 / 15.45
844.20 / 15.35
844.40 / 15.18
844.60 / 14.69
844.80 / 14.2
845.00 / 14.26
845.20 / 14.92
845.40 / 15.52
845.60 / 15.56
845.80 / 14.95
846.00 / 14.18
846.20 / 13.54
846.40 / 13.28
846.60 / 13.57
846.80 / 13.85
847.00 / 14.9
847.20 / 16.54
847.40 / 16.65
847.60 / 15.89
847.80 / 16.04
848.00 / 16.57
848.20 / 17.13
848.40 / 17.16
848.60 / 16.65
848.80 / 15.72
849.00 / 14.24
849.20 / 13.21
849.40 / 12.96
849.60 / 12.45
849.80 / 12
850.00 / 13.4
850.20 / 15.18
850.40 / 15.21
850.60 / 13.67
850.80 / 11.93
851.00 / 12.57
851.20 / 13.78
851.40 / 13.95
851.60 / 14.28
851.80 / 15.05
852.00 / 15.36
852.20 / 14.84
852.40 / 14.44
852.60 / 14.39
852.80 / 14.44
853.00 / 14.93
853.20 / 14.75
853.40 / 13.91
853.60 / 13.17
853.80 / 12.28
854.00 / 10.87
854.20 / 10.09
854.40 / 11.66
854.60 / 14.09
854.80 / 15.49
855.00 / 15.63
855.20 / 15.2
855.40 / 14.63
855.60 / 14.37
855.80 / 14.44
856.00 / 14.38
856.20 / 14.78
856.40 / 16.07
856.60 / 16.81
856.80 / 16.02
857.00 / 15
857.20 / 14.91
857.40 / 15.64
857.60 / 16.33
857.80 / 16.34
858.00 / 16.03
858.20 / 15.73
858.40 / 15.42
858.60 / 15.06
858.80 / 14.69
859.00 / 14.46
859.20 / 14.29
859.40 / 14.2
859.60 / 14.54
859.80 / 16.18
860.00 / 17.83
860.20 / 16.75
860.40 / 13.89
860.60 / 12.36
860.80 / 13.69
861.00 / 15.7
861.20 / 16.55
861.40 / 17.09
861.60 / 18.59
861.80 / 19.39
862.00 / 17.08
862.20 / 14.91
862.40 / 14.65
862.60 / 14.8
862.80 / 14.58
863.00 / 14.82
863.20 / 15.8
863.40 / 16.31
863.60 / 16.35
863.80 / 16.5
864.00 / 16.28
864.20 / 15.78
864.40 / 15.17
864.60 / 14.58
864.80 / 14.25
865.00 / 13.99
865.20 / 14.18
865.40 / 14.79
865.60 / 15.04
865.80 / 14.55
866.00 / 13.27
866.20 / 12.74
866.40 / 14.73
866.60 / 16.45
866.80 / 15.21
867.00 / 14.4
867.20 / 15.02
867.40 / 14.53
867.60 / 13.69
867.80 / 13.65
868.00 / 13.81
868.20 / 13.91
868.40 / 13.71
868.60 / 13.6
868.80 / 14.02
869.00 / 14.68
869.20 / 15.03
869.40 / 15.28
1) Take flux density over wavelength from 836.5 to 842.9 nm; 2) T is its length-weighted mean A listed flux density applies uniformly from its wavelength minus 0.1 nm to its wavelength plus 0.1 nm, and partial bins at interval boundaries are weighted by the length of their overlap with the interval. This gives 15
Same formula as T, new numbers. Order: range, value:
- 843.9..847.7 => 14.9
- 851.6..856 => 14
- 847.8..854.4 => 14.1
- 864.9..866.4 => 14.1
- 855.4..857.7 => 15.3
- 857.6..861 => 15.1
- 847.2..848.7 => 16.6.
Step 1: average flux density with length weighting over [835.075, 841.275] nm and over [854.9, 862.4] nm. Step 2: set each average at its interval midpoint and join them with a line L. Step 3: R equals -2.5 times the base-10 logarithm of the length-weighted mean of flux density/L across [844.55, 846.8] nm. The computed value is 0.06 mag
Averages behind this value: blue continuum 15.1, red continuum 15.5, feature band 14.4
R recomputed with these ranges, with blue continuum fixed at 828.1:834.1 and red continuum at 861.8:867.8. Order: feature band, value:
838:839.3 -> 0.01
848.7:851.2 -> 0.11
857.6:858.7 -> -0.05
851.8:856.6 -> 0.06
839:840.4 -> -0.03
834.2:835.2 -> -0.02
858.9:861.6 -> -0.02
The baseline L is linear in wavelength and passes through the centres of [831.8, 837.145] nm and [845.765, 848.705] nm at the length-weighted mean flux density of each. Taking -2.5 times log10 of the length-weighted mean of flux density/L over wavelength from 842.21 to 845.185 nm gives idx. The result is 0.02 mag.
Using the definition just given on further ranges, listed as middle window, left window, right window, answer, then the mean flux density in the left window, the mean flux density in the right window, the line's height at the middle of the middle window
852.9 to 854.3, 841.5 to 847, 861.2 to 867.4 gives 0.172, 14.8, 15.4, 15.1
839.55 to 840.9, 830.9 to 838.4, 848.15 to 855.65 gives -0.047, 14.8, 14.1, 14.6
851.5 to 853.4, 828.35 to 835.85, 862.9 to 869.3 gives 0.009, 14.9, 14.7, 14.8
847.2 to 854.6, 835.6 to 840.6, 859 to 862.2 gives 0.092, 15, 15.8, 15.5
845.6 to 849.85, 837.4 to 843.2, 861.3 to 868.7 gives 0.013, 15.1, 15.1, 15.1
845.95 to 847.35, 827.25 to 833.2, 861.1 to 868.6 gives 0.058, 15.1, 15.1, 15.1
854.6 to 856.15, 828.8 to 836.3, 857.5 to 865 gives 0.045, 14.9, 15.6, 15.4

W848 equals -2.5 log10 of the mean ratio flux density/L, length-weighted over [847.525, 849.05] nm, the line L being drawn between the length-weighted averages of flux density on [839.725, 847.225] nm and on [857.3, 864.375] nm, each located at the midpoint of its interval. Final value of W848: -0.08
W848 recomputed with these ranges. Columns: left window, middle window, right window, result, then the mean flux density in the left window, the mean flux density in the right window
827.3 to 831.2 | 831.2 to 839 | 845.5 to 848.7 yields 0.03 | 15.2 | 15.4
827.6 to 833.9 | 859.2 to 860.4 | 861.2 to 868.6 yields -0.03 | 15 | 15.1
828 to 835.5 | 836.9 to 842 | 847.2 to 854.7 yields -0.03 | 15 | 14.2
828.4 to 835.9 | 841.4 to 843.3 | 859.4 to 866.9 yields 0.01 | 14.9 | 15.4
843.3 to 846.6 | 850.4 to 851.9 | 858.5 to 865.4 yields 0.10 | 14.8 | 15.4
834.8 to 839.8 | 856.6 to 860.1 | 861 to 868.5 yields -0.02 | 15.1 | 15.2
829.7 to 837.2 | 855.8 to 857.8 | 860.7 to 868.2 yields -0.03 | 14.9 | 15.2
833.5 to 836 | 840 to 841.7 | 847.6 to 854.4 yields -0.05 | 15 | 14.1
